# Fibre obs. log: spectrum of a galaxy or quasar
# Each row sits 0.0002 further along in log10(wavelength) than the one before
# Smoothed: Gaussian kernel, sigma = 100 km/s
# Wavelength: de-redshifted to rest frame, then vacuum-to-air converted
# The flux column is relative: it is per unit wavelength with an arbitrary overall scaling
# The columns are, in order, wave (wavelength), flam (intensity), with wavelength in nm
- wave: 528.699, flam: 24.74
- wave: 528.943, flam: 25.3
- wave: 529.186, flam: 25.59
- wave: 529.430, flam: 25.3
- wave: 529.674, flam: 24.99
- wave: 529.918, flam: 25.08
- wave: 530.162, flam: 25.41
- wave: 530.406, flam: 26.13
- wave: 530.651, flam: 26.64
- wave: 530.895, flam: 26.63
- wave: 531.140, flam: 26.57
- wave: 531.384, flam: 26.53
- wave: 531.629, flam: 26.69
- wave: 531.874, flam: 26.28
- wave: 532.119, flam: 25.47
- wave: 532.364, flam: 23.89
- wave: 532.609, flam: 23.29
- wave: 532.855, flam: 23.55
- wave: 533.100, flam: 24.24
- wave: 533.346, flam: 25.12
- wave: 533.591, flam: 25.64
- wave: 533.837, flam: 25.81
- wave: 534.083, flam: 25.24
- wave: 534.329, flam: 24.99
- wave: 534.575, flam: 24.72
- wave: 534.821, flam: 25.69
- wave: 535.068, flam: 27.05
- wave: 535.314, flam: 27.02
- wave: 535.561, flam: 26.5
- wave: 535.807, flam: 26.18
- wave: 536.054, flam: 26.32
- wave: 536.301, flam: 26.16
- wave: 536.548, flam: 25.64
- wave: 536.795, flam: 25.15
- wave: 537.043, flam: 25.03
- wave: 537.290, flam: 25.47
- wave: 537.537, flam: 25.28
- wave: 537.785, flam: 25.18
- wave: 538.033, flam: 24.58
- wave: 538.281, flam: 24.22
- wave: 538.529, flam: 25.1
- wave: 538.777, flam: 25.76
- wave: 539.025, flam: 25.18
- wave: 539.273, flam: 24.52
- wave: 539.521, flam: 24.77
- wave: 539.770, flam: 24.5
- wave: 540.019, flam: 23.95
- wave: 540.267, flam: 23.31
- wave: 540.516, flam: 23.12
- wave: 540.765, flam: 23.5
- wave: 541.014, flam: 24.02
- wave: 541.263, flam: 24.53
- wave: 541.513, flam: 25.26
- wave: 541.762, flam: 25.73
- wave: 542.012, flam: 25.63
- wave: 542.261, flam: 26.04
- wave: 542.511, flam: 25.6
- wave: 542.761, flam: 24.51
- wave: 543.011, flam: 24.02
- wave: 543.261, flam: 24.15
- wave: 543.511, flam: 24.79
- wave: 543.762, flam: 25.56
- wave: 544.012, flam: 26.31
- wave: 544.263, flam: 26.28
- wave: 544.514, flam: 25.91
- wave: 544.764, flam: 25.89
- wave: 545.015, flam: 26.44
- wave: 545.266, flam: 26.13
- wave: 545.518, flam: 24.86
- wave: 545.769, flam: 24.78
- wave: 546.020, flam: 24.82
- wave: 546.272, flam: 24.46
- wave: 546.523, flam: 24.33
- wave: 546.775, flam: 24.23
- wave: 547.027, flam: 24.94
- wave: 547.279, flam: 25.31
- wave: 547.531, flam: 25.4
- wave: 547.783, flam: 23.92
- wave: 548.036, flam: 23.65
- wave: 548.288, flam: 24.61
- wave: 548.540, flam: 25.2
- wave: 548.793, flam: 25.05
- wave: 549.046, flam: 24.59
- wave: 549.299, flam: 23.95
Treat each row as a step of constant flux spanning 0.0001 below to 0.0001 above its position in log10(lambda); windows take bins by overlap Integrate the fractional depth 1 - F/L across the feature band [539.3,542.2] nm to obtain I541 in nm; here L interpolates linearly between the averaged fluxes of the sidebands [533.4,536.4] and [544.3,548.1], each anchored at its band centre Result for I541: 0.12 nm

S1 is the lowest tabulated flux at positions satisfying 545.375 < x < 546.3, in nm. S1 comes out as 24.46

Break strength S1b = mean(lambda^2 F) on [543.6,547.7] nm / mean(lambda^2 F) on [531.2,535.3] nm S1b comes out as 1.0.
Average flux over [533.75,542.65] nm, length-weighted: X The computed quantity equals 25.2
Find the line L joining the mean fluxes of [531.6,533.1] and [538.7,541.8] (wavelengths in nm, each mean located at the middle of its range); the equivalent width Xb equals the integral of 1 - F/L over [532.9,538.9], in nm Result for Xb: -0.22 nm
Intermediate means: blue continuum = 24.7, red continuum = 24.4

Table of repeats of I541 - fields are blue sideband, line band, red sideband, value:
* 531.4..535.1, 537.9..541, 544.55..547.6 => 0.098 nm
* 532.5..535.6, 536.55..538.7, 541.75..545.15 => 0.025 nm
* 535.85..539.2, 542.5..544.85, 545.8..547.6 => -0.031 nm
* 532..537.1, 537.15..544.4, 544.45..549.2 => 0.086 nm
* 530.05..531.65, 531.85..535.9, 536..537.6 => 0.100 nm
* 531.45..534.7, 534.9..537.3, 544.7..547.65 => -0.099 nm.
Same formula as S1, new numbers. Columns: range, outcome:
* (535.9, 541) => 23.12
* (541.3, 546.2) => 24.02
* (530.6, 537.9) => 23.29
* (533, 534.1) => 24.24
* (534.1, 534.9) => 24.72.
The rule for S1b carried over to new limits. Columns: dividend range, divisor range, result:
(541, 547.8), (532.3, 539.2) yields 1.03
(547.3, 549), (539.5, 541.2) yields 1.06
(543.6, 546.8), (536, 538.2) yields 1.03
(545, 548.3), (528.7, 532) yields 1.02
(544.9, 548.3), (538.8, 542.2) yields 1.04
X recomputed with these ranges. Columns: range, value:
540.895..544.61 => 25.2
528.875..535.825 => 25.6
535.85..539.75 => 25.2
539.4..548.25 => 24.9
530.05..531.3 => 26.3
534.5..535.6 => 26.2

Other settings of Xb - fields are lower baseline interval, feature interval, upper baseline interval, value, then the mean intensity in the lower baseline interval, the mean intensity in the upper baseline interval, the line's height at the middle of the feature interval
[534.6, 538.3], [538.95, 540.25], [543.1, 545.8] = 0.061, 25.7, 25.6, 25.6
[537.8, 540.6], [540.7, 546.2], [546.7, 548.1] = -0.149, 24.5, 24.6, 24.6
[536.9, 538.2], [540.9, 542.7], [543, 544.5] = 0.000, 25.1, 25.3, 25.2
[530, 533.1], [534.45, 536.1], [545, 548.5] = -0.056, 25.5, 24.8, 25.4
